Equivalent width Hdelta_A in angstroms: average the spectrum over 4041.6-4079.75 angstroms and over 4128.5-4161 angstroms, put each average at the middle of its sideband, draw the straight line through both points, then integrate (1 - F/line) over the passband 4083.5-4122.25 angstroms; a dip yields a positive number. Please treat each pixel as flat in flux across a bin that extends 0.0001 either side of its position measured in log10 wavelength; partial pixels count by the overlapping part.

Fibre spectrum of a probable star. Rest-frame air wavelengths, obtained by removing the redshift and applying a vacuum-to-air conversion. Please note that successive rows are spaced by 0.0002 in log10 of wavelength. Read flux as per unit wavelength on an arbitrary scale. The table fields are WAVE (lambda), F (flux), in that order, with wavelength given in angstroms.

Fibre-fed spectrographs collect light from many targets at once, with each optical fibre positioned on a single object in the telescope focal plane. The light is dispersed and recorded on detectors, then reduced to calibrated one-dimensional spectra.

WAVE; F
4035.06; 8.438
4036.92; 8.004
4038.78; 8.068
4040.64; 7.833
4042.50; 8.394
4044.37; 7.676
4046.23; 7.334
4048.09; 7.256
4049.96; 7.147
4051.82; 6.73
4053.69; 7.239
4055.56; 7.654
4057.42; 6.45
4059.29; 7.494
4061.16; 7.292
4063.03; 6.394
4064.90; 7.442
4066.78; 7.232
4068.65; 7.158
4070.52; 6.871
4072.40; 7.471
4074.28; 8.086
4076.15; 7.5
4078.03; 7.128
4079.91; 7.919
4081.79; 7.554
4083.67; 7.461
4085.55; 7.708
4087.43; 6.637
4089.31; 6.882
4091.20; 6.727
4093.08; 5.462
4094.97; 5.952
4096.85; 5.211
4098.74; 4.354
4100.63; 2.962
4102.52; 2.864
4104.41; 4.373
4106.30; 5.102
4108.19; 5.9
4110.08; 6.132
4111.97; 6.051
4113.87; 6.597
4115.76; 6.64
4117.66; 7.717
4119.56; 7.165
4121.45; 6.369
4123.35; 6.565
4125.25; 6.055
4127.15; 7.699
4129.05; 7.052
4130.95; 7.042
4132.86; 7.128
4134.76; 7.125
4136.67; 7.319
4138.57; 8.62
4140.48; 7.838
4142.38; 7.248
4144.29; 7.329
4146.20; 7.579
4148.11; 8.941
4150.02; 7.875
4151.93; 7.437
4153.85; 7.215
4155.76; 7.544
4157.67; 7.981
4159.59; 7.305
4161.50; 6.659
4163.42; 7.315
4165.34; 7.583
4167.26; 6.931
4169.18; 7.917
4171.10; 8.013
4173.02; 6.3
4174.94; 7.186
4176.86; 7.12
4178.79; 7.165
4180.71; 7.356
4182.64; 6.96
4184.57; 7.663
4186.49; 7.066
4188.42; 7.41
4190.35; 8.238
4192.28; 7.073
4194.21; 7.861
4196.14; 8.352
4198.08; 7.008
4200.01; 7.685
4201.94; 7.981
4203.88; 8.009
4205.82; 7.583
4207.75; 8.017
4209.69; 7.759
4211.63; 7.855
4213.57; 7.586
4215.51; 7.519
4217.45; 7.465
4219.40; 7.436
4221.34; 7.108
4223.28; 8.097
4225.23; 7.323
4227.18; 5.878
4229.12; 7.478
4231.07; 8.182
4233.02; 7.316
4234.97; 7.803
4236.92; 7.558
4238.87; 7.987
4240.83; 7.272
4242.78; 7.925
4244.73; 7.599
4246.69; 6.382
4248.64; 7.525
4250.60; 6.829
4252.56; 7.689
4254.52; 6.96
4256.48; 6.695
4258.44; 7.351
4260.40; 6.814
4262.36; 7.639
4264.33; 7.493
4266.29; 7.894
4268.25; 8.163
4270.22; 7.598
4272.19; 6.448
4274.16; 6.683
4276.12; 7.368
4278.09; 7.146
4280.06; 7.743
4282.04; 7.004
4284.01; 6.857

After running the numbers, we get 8.1 angstroms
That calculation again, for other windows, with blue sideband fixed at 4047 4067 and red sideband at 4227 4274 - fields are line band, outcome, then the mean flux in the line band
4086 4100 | 2.5 angstroms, 5.89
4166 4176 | 0.0 angstroms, 7.28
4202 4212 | -0.7 angstroms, 7.85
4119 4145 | 0.1 angstroms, 7.18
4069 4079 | -0.4 angstroms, 7.4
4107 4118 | 1.2 angstroms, 6.41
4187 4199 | -0.6 angstroms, 7.63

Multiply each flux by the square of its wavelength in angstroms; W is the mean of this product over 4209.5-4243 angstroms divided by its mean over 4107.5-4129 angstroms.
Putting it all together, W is 1.2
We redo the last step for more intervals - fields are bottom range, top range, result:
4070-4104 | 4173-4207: 1.24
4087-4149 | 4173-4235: 1.21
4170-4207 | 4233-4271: 1.02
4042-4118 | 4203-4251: 1.22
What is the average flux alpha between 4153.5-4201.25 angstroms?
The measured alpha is 7.4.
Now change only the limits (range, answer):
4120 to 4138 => 6.97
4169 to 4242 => 7.51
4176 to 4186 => 7.24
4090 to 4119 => 5.5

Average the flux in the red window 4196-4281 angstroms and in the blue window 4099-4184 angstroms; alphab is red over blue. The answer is 1.08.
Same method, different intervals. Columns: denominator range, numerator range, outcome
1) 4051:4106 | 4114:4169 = 1.12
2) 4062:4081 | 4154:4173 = 1.01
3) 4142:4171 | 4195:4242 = 1.01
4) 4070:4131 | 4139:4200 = 1.17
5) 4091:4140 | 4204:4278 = 1.20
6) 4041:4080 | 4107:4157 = 0.98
